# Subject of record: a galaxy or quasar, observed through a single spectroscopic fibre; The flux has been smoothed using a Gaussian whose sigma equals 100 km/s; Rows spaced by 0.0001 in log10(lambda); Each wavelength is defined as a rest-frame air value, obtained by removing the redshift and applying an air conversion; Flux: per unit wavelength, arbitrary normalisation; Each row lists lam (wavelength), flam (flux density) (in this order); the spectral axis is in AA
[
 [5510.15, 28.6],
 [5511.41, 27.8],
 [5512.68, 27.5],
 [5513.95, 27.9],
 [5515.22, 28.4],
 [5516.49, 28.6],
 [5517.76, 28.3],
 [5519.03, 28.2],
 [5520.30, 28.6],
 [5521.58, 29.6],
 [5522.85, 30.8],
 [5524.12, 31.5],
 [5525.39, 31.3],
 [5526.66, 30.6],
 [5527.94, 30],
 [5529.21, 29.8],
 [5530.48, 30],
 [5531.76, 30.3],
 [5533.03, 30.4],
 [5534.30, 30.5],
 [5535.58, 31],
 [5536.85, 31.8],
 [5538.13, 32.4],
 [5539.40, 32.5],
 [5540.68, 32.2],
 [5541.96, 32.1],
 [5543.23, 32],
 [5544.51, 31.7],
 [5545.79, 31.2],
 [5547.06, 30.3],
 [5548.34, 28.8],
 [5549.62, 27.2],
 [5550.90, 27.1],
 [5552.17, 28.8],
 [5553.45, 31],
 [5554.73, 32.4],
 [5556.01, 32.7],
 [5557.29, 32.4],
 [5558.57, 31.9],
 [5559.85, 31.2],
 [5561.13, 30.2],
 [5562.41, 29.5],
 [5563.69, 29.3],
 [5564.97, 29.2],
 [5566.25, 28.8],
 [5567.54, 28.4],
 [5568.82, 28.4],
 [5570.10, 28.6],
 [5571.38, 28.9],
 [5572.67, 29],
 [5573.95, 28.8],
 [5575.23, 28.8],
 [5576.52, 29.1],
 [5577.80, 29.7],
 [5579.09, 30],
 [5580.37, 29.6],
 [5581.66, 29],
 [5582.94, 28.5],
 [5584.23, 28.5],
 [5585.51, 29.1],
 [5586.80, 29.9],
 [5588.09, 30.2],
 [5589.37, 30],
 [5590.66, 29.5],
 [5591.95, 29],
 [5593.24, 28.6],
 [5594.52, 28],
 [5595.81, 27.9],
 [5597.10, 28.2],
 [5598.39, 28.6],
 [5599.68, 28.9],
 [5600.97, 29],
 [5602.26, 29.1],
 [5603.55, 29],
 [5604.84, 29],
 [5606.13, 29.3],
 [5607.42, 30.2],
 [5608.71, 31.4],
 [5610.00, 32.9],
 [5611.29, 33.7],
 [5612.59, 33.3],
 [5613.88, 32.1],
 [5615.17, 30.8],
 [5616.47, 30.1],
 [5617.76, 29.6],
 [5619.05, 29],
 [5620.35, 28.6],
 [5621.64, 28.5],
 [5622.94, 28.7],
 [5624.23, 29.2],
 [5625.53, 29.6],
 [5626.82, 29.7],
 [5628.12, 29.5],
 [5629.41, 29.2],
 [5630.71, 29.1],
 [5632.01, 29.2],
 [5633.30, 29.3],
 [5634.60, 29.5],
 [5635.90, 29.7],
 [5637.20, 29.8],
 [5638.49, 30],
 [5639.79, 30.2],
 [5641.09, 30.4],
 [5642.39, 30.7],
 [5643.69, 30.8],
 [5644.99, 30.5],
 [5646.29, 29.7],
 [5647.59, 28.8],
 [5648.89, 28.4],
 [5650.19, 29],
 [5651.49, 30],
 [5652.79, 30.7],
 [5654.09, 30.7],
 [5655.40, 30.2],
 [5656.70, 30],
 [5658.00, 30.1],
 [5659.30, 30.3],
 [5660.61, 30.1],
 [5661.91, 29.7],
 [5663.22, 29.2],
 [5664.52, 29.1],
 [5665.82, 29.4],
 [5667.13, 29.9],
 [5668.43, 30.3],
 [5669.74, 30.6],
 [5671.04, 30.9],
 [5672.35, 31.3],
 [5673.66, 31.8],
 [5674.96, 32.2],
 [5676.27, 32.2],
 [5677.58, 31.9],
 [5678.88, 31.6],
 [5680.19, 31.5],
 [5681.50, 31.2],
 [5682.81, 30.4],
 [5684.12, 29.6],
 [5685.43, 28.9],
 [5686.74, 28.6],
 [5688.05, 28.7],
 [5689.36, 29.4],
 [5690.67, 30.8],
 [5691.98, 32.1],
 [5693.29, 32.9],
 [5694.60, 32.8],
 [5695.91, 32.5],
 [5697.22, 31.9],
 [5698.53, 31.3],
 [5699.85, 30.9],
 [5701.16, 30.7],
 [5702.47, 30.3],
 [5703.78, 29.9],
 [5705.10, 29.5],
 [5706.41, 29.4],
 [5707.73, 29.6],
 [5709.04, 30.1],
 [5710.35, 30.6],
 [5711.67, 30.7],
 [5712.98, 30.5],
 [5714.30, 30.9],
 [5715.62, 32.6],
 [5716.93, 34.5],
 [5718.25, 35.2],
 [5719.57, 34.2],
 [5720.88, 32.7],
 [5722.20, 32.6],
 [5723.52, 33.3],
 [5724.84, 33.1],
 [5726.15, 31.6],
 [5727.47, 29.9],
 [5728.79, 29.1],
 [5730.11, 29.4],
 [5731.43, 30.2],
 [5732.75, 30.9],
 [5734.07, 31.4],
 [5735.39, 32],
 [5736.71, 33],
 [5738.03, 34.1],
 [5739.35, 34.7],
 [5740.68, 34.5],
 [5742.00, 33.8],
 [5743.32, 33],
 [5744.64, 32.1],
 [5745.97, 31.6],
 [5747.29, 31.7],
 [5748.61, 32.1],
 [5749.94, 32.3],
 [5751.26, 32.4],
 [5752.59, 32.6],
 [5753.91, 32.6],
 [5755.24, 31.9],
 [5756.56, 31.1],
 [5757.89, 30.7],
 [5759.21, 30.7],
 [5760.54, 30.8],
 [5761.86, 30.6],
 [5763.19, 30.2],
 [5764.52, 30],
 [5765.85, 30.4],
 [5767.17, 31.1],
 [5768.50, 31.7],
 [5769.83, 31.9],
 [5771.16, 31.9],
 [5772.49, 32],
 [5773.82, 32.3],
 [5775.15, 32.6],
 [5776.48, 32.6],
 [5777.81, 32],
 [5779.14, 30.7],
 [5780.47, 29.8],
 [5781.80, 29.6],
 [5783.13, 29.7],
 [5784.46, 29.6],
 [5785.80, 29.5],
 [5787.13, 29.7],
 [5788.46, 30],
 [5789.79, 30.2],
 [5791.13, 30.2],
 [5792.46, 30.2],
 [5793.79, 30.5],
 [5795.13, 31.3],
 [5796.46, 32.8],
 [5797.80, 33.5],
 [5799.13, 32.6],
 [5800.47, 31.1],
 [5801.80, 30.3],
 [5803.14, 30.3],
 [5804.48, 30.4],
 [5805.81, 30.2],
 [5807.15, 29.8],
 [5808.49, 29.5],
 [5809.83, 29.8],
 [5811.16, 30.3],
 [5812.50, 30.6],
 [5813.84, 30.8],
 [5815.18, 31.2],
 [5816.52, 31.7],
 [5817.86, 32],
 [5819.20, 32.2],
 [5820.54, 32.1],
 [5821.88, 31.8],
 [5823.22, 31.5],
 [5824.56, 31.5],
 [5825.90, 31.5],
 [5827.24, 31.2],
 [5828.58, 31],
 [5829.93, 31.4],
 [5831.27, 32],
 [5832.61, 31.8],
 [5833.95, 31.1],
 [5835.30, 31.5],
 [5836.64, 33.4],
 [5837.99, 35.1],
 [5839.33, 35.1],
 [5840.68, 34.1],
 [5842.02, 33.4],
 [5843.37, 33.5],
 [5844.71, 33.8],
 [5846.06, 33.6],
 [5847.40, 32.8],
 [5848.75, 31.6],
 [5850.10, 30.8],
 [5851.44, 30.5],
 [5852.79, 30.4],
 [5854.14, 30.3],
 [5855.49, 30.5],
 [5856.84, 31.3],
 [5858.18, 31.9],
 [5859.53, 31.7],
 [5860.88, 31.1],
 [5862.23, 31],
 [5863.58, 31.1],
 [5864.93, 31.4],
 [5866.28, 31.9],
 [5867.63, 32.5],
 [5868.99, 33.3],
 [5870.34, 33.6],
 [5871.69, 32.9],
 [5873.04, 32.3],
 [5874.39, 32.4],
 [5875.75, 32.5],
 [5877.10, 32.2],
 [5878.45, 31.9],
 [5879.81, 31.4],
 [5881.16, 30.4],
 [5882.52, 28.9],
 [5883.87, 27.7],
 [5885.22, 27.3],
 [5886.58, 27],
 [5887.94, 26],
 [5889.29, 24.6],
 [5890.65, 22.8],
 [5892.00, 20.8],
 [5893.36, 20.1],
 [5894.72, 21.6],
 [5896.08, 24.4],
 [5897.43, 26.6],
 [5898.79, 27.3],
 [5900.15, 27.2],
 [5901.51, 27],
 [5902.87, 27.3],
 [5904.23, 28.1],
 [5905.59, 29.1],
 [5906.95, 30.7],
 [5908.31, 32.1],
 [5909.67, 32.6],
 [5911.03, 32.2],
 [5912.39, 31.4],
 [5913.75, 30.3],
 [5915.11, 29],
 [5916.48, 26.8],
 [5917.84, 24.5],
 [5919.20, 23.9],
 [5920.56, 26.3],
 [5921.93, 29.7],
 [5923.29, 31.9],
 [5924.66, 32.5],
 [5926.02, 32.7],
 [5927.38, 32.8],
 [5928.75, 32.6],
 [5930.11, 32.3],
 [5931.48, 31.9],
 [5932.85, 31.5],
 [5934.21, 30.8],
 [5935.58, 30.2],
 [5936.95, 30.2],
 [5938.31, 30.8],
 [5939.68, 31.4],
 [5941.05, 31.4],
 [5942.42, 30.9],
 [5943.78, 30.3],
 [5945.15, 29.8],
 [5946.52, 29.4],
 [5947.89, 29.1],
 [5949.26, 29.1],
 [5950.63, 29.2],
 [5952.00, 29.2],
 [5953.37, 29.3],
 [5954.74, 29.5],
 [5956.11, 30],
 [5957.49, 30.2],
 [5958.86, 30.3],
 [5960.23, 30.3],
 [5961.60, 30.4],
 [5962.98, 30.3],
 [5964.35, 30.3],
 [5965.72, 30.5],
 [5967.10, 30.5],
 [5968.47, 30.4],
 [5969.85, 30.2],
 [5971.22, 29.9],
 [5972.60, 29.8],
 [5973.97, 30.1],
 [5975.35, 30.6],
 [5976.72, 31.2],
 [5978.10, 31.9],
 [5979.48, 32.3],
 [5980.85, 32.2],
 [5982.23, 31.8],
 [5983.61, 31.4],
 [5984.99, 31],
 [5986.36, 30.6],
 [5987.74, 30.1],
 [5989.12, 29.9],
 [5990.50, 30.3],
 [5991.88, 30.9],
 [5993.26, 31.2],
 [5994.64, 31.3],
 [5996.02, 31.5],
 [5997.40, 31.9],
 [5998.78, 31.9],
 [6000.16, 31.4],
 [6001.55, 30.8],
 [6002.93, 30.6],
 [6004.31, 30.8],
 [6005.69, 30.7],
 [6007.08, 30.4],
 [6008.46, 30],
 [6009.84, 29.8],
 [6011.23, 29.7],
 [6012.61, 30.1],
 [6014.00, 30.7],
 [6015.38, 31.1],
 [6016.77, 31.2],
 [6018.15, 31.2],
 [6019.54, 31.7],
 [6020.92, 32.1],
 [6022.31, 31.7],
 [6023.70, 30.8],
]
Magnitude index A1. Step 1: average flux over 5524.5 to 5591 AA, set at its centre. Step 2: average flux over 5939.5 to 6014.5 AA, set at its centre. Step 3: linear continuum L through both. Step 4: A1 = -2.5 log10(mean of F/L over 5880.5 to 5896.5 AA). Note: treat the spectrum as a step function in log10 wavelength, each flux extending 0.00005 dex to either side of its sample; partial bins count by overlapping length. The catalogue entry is 0.21 mag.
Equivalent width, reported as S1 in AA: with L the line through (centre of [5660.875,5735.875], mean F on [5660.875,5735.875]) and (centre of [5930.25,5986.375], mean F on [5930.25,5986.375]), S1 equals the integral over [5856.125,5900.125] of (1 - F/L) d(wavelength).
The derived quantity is 2.3 AA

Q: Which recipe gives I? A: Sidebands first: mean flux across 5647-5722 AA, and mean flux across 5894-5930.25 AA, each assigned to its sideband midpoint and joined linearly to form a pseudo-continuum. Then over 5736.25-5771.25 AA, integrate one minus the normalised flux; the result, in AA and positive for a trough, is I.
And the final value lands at -2.03 AA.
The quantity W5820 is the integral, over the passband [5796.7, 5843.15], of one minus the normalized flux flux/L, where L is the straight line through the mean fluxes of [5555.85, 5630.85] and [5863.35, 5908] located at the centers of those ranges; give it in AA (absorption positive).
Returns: -4.6 AA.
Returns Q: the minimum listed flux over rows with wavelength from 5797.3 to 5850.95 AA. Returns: 29.5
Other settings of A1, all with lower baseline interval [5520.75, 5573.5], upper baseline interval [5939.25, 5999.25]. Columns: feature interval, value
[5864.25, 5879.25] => -0.07 mag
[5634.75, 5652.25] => 0.02 mag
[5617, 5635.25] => 0.04 mag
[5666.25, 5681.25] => -0.03 mag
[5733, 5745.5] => -0.09 mag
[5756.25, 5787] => -0.02 mag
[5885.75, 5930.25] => 0.09 mag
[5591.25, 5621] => 0.02 mag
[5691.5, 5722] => -0.04 mag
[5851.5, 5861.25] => -0.02 mag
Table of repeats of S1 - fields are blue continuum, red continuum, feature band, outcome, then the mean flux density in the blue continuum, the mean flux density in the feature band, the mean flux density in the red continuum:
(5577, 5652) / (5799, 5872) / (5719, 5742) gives -1.1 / 29.7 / 32.2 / 31.7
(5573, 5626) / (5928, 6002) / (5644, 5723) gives -2.5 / 29.6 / 30.8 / 30.7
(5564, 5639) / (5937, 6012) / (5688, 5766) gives -4.7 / 29.5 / 31.6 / 30.5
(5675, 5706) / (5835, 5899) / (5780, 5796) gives 0.2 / 30.9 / 30.1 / 30.3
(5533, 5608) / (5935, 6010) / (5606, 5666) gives -0.2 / 29.8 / 30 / 30.5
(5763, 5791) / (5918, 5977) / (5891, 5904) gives 2.4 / 30.8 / 24.8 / 30.3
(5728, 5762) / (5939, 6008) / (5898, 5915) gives 0.8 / 31.9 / 29.6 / 30.6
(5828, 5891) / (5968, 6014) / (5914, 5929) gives 0.9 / 31.3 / 29.3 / 30.8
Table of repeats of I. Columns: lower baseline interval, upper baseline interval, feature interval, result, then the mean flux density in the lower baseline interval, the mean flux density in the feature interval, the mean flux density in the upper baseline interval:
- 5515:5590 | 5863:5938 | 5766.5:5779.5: -1.0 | 30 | 31.9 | 29.3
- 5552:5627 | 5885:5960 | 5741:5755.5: -1.5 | 29.7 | 32.4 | 28.9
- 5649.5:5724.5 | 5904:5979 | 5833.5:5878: -2.6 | 30.9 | 32.3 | 30.2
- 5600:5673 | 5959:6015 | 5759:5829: -1.5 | 30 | 31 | 30.7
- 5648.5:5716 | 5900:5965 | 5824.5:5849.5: -2.0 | 30.5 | 32.6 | 30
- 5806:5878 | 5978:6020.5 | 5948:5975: 1.1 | 31.8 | 30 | 31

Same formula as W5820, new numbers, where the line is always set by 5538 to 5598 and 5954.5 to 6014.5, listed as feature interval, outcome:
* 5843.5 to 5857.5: -0.6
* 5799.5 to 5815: 0.0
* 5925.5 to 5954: -0.1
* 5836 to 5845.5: -1.2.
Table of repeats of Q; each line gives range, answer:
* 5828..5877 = 30.3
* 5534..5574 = 27.1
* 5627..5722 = 28.4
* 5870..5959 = 20.1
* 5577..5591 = 28.5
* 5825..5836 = 31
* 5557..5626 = 27.9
